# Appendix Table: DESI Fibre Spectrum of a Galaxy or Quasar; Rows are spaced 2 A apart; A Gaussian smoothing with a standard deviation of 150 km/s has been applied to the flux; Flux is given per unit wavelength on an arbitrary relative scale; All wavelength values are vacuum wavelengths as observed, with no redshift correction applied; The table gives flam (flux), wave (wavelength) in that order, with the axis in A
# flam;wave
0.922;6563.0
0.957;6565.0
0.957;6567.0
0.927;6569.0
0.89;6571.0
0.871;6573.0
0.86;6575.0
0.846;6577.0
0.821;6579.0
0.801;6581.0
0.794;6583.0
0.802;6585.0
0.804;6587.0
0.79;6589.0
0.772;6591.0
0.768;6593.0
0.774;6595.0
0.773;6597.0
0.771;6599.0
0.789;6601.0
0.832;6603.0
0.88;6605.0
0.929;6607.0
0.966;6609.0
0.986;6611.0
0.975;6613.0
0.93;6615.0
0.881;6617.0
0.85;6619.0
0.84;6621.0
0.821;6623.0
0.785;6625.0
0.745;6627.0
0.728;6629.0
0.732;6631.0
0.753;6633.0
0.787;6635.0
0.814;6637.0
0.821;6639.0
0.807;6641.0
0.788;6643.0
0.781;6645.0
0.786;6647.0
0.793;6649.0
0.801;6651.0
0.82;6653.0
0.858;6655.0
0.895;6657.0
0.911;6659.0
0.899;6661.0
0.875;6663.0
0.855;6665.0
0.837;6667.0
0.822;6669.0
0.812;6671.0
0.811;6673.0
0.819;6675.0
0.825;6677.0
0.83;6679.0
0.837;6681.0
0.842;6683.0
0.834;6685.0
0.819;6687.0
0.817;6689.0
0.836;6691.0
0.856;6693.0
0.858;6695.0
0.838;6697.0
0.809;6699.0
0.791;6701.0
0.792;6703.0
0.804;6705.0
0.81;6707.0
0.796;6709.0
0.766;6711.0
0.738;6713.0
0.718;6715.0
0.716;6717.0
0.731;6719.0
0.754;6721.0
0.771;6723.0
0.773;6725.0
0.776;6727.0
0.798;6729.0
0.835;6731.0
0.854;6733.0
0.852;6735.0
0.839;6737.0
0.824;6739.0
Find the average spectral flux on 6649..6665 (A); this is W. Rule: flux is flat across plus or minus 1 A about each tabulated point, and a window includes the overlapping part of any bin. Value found 0.86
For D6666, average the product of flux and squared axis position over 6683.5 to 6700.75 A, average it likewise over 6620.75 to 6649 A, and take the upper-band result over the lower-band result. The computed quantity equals 1.08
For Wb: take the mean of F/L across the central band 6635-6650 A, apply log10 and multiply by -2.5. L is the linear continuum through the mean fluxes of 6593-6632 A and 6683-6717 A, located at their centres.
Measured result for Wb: 0.04 mag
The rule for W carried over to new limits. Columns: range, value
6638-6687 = 0.831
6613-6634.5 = 0.814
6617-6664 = 0.814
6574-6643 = 0.824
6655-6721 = 0.818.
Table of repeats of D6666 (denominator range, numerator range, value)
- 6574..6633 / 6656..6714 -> 1.03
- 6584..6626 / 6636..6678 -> 1.00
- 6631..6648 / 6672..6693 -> 1.06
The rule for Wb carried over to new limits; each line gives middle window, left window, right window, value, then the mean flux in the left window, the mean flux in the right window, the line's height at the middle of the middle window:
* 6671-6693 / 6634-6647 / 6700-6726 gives -0.06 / 0.799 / 0.766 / 0.78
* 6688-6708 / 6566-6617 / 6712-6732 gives -0.06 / 0.853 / 0.761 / 0.778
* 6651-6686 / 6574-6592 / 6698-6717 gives -0.08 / 0.81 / 0.777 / 0.787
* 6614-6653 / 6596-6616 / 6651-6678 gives 0.08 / 0.883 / 0.847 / 0.866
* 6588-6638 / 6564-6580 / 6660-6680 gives 0.05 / 0.891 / 0.839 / 0.869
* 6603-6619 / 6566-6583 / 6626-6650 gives -0.13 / 0.867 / 0.778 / 0.816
